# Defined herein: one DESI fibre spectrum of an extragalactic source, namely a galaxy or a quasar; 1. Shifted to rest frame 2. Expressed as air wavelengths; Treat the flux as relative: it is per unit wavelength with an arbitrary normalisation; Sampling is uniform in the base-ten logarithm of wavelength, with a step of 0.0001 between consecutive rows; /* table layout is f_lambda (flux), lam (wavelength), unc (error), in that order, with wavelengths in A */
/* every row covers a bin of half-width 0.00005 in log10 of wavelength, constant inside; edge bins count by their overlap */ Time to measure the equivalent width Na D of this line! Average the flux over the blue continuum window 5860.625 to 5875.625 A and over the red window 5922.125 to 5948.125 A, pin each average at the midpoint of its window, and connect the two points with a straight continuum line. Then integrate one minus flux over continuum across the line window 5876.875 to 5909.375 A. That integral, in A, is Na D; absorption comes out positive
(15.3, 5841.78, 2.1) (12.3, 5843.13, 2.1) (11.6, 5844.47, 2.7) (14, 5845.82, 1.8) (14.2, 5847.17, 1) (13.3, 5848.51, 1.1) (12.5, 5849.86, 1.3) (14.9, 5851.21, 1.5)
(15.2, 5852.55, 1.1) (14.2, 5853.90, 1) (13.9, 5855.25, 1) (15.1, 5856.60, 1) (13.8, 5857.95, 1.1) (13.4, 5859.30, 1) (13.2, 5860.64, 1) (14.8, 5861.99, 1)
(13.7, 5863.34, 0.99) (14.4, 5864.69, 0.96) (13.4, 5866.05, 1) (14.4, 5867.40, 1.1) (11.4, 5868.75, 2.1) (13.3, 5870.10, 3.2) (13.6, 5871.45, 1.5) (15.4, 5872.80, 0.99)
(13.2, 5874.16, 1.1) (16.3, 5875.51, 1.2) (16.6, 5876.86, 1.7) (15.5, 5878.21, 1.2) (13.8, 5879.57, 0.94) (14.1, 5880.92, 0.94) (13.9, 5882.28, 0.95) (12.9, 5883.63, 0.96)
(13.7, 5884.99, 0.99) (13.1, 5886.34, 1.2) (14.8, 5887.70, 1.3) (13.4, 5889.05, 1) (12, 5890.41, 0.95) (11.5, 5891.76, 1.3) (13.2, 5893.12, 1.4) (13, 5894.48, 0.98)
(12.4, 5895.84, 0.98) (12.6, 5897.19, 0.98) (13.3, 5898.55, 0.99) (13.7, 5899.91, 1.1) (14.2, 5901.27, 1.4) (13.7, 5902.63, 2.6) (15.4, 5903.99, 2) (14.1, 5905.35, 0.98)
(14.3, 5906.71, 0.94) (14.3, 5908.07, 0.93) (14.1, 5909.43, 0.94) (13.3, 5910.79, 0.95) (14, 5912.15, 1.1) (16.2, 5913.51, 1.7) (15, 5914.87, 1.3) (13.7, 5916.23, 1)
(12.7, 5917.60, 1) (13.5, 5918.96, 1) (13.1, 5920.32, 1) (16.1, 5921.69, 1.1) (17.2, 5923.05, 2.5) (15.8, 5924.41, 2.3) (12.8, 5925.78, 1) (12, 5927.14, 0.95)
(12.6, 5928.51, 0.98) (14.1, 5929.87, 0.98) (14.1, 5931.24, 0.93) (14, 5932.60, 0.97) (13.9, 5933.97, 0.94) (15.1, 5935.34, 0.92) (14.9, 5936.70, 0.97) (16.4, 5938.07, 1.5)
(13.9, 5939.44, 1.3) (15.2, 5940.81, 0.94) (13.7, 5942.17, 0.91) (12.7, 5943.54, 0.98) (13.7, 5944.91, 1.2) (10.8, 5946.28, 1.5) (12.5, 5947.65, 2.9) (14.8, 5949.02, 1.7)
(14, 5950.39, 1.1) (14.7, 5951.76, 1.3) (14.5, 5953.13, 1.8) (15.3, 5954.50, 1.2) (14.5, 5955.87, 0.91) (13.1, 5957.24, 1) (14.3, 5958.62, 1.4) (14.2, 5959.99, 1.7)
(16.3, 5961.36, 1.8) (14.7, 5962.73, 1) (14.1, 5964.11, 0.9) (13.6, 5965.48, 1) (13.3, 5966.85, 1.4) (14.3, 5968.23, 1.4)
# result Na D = 0.6 A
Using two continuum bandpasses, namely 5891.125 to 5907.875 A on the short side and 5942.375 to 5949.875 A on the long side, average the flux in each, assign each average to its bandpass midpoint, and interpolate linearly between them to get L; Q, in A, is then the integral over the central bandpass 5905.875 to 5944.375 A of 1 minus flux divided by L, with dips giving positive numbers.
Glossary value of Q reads -3.0 A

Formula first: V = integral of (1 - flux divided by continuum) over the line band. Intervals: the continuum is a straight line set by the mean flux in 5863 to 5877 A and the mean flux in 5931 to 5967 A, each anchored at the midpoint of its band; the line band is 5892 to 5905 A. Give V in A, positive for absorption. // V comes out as 0.6 A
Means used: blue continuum 14.1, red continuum 14.2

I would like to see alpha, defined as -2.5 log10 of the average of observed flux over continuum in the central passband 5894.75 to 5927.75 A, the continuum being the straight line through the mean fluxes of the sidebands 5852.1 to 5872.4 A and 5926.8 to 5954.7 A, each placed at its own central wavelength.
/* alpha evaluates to -0.01 mag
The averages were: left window 13.9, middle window 14.1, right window 13.9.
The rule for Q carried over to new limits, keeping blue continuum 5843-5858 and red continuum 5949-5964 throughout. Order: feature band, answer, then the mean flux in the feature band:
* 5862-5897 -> 0.7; 13.7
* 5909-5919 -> 0.1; 14.1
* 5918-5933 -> 0.2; 14.1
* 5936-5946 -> 0.2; 14.2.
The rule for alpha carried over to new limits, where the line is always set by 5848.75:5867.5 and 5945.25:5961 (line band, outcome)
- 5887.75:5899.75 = 0.09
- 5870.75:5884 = -0.04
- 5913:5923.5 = -0.05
